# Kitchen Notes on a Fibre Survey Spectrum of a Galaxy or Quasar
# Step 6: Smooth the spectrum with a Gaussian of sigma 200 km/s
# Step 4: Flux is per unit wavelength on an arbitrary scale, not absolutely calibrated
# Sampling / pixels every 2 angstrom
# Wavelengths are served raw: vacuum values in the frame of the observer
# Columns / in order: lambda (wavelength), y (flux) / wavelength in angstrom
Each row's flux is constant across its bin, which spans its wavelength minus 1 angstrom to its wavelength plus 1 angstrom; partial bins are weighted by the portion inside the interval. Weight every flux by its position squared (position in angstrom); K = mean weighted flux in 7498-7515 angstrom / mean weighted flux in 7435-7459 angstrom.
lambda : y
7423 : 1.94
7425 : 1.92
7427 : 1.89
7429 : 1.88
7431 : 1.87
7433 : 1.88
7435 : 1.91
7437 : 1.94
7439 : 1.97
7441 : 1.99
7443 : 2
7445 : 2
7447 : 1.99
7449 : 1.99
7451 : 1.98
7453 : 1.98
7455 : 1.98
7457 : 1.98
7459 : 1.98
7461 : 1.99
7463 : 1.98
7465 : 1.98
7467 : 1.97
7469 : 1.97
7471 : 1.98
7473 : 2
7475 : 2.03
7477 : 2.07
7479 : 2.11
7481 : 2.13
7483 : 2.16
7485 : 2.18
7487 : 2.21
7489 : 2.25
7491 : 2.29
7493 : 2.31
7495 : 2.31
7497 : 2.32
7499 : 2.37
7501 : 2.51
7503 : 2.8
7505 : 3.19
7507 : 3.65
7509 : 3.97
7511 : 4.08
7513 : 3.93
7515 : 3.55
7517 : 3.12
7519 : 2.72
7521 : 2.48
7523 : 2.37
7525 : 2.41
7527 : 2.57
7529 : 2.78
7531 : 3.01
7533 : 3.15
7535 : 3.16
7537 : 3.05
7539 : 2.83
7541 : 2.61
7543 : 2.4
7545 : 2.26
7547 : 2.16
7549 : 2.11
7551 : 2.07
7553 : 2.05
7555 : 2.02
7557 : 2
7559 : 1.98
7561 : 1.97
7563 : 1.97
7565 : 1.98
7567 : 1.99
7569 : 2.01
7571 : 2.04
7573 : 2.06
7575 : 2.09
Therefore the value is 1.7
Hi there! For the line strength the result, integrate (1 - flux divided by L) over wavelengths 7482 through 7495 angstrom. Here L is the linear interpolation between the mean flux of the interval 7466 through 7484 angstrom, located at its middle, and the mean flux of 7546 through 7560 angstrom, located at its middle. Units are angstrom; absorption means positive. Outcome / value -1.21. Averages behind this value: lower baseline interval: 2.05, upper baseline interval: 2.06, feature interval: 2.24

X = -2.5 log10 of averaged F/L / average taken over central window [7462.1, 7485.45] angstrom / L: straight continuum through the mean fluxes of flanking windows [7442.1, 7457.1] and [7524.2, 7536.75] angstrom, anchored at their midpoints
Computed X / 0.10 mag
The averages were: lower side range 1.99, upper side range 2.87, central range 2.04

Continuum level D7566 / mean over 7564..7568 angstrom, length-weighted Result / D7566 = 1.98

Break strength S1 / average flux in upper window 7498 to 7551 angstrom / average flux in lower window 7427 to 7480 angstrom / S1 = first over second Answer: 1.46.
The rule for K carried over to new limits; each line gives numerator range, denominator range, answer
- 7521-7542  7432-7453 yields 1.45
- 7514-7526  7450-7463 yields 1.42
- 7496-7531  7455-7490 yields 1.47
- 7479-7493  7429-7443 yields 1.16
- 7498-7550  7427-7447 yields 1.53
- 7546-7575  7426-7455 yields 1.08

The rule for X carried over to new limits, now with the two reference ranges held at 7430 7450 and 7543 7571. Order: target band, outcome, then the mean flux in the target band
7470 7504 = -0.124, 2.24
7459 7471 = -0.001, 1.98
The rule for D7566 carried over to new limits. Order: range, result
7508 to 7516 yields 3.88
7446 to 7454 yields 1.98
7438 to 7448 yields 1.99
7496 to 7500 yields 2.34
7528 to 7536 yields 3.02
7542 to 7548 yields 2.27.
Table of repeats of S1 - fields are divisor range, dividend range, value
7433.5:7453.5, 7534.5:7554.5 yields 1.24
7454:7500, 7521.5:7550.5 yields 1.24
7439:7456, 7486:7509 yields 1.32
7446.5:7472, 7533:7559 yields 1.22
